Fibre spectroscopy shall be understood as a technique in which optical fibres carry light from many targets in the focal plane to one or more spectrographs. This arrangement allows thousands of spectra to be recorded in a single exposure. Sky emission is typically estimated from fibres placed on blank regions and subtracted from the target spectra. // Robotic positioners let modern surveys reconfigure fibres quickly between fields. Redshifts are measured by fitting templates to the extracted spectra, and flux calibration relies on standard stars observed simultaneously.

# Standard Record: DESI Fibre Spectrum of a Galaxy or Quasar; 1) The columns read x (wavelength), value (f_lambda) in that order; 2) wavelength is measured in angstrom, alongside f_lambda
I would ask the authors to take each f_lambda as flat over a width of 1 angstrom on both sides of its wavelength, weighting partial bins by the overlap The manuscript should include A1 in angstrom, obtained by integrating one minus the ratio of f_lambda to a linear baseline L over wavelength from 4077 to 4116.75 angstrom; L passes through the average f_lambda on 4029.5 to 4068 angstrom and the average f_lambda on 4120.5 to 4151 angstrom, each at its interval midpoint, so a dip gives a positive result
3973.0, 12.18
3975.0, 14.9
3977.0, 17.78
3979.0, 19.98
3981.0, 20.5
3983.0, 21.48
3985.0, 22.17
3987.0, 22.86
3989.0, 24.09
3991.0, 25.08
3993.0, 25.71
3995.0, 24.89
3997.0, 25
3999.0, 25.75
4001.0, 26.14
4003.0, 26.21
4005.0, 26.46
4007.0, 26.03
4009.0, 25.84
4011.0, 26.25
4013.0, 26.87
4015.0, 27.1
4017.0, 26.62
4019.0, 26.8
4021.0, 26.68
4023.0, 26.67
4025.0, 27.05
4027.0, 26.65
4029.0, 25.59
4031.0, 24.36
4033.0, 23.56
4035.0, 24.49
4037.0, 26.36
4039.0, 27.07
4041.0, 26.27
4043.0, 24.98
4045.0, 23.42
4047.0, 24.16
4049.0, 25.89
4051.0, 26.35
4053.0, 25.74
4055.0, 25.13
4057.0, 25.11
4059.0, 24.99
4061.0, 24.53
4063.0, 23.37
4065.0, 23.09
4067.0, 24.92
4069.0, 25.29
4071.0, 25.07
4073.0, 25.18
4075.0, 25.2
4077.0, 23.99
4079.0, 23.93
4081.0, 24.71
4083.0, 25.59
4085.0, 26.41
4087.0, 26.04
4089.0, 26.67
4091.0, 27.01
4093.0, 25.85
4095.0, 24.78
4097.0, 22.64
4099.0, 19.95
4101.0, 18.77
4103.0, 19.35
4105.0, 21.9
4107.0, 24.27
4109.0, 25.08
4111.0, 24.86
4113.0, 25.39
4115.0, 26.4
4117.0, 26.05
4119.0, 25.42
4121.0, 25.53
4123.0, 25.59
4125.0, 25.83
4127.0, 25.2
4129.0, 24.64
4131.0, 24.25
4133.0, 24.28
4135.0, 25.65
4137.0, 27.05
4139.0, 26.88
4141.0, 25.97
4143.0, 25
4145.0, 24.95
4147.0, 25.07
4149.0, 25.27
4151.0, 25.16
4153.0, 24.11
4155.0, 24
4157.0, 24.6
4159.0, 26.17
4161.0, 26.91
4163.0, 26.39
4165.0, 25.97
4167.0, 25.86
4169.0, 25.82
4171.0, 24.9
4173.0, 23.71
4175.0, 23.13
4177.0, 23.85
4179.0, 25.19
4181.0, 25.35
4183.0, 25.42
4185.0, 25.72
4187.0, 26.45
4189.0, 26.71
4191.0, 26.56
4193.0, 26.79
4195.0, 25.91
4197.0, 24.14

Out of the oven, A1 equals 1.5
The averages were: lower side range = 24.9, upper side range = 25.4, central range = 24.2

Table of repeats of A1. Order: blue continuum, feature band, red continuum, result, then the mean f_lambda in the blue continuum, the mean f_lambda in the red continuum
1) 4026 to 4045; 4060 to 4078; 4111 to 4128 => 0.7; 25.4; 25.6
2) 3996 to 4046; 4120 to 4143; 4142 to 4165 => -0.1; 25.9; 25.3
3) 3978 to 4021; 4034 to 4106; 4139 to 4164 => 1.6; 24.9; 25.4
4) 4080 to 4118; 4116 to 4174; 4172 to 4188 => -1.8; 24.3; 24.9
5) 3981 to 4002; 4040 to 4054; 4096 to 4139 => -0.6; 24.1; 24.3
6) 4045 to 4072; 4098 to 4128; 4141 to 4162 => 1.3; 24.8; 25.2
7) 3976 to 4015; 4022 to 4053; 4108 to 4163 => -1.2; 24.2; 25.4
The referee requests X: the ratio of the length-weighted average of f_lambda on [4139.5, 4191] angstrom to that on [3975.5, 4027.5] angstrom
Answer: 1.0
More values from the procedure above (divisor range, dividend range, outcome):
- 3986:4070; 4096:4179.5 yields 0.97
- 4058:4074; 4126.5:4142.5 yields 1.04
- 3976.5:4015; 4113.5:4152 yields 1.05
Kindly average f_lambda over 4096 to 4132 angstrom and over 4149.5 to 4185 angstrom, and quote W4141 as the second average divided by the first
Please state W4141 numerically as 1.05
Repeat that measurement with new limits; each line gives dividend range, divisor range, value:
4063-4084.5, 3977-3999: 1.07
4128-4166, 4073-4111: 1.06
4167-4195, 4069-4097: 1.00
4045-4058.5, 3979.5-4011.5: 1.03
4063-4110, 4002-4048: 0.93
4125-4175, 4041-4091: 1.01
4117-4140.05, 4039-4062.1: 1.01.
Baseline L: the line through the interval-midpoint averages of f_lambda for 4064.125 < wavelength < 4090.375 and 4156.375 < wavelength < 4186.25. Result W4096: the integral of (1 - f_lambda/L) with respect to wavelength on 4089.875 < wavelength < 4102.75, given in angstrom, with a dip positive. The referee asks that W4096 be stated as 1.1 angstrom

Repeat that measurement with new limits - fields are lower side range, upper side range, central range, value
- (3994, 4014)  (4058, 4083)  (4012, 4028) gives -0.7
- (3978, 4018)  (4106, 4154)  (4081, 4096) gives -0.5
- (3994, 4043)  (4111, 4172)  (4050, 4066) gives 0.6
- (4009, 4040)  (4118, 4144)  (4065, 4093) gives 0.5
